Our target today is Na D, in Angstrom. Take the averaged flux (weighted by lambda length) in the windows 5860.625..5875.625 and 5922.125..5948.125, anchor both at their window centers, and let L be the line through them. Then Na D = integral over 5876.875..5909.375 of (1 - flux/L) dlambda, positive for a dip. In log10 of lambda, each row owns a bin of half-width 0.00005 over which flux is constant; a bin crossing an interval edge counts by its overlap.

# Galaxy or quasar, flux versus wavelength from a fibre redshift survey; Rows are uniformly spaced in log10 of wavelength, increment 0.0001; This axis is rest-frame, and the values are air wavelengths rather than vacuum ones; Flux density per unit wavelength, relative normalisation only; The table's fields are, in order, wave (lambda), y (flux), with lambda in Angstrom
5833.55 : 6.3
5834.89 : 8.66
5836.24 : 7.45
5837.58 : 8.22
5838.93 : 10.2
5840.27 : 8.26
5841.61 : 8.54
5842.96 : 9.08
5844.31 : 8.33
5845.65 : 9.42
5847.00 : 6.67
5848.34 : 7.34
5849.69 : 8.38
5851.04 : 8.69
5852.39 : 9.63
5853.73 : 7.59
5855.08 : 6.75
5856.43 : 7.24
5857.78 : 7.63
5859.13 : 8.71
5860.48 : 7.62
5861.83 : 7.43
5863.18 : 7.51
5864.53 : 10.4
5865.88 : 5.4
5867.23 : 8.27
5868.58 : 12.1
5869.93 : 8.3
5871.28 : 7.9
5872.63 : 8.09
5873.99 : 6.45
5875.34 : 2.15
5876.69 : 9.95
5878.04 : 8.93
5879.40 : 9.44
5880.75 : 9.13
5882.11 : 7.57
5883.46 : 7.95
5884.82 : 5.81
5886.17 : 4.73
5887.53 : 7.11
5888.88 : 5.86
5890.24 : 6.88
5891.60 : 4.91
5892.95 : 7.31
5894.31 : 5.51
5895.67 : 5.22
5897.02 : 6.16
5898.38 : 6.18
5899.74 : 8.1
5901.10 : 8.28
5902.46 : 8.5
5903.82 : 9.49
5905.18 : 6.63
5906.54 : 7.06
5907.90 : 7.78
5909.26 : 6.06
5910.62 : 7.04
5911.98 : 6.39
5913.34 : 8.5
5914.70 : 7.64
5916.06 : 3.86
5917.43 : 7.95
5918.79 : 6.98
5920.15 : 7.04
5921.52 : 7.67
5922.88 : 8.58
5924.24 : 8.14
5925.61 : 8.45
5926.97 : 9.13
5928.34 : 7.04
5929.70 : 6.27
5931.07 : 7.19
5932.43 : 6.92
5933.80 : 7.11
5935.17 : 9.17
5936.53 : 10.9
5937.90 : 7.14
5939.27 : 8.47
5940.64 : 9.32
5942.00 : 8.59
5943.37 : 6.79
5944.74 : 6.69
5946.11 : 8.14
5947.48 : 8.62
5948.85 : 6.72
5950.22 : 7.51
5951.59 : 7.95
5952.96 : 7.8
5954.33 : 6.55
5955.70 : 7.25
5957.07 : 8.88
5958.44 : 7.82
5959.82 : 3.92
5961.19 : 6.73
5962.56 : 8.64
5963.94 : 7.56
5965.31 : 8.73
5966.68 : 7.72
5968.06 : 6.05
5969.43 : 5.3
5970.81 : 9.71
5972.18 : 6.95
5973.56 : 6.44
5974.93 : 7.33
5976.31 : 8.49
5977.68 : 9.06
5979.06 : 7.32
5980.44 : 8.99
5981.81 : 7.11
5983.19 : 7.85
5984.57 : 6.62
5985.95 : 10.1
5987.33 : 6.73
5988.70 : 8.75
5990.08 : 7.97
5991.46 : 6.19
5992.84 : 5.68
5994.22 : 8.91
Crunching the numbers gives 2.91 Angstrom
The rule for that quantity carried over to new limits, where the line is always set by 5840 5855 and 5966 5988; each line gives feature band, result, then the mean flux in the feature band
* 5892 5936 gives 3.6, 7.29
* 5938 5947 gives -0.2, 7.96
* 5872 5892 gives 2.7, 7.02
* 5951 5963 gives 0.7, 7.25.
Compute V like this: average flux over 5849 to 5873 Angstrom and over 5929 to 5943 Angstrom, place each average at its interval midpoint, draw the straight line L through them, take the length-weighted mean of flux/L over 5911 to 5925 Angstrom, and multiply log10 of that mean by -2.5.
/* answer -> 0.12 mag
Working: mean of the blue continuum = 8.2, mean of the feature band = 7.28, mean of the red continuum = 8.08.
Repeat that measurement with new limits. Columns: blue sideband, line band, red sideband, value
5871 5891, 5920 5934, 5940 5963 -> -0.03 mag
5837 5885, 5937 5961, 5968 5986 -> 0.03 mag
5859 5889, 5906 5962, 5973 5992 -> 0.04 mag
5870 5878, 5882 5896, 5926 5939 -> 0.18 mag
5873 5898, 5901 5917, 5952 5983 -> -0.05 mag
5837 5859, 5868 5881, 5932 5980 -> -0.01 mag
